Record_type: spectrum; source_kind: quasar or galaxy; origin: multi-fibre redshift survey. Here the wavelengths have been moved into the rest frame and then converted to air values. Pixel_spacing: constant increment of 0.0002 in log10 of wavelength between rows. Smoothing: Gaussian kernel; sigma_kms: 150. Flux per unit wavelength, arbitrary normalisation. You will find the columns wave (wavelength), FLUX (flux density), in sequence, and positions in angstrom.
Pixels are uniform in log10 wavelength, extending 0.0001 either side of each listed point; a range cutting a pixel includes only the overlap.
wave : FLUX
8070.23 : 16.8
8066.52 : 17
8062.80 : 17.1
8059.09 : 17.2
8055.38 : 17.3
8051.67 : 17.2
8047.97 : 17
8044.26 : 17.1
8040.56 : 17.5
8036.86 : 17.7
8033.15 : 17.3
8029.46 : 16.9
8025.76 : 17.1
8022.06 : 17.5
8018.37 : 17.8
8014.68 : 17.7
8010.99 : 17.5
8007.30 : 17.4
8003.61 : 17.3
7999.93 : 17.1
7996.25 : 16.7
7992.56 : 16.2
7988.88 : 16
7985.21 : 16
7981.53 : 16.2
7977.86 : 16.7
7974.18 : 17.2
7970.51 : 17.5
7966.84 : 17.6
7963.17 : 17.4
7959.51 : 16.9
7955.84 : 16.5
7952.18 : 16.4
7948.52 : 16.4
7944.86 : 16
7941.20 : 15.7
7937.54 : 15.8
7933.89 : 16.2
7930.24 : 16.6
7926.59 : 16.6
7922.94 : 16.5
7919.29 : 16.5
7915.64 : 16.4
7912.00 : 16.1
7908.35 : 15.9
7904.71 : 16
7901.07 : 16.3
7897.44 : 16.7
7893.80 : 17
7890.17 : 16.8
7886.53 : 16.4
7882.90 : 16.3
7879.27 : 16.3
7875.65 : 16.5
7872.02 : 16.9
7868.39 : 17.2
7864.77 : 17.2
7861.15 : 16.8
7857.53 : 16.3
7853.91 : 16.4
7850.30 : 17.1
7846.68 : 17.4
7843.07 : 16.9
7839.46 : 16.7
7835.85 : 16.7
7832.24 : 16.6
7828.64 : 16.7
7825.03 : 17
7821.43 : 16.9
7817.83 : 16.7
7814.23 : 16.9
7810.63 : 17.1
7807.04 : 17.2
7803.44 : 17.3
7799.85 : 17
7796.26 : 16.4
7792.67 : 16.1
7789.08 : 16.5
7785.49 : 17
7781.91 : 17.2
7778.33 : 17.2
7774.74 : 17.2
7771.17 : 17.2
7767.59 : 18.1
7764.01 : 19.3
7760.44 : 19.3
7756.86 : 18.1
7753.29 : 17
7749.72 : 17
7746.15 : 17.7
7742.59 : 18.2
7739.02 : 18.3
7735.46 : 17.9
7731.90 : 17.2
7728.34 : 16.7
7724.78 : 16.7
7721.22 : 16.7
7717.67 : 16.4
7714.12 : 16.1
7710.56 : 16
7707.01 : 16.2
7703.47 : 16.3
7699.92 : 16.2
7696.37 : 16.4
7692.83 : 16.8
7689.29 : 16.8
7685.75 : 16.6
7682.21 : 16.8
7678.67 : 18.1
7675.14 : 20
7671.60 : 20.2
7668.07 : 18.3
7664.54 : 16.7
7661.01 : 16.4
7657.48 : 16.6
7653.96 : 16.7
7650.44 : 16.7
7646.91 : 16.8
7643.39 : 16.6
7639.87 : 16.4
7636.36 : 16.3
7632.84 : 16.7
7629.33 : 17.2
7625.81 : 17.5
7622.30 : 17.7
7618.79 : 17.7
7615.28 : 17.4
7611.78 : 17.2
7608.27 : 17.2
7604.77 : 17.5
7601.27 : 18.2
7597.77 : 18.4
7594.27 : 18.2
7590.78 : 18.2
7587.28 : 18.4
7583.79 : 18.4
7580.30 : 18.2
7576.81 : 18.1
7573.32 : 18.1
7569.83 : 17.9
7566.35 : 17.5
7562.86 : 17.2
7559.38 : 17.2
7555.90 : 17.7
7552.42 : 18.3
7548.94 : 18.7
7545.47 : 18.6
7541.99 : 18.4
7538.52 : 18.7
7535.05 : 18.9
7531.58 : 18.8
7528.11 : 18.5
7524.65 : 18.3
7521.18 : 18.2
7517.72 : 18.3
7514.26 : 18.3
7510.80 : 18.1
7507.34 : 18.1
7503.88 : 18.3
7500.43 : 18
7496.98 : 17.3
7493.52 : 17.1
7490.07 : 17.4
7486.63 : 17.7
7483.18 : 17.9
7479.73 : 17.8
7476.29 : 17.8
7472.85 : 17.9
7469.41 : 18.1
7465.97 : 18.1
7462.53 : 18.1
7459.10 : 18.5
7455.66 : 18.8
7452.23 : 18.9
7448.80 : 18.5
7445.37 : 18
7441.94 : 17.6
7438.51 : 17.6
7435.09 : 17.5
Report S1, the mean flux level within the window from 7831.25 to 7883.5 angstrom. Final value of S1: 16.8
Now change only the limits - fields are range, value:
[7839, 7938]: 16.6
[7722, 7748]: 17.5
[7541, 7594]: 18.1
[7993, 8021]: 17.3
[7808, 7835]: 16.9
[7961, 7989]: 16.9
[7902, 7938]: 16.3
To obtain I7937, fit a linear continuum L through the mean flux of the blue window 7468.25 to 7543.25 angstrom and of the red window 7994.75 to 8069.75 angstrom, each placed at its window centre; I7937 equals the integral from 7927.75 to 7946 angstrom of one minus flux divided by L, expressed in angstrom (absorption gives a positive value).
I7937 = 1.4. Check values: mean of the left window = 18.1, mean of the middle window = 16.1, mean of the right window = 17.3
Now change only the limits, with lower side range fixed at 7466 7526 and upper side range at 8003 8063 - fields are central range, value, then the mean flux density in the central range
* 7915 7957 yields 2.76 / 16.3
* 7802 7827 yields 0.80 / 17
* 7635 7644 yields 0.68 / 16.4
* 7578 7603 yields -0.65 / 18.3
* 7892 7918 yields 1.68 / 16.3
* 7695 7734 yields 2.70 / 16.5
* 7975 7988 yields 0.78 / 16.4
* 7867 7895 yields 1.35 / 16.7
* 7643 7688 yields 0.74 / 17.4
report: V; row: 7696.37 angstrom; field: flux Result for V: 16.4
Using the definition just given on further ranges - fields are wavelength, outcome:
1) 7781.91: 17.2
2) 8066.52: 17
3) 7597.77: 18.4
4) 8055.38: 17.3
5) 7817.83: 16.7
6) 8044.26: 17.1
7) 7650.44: 16.7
